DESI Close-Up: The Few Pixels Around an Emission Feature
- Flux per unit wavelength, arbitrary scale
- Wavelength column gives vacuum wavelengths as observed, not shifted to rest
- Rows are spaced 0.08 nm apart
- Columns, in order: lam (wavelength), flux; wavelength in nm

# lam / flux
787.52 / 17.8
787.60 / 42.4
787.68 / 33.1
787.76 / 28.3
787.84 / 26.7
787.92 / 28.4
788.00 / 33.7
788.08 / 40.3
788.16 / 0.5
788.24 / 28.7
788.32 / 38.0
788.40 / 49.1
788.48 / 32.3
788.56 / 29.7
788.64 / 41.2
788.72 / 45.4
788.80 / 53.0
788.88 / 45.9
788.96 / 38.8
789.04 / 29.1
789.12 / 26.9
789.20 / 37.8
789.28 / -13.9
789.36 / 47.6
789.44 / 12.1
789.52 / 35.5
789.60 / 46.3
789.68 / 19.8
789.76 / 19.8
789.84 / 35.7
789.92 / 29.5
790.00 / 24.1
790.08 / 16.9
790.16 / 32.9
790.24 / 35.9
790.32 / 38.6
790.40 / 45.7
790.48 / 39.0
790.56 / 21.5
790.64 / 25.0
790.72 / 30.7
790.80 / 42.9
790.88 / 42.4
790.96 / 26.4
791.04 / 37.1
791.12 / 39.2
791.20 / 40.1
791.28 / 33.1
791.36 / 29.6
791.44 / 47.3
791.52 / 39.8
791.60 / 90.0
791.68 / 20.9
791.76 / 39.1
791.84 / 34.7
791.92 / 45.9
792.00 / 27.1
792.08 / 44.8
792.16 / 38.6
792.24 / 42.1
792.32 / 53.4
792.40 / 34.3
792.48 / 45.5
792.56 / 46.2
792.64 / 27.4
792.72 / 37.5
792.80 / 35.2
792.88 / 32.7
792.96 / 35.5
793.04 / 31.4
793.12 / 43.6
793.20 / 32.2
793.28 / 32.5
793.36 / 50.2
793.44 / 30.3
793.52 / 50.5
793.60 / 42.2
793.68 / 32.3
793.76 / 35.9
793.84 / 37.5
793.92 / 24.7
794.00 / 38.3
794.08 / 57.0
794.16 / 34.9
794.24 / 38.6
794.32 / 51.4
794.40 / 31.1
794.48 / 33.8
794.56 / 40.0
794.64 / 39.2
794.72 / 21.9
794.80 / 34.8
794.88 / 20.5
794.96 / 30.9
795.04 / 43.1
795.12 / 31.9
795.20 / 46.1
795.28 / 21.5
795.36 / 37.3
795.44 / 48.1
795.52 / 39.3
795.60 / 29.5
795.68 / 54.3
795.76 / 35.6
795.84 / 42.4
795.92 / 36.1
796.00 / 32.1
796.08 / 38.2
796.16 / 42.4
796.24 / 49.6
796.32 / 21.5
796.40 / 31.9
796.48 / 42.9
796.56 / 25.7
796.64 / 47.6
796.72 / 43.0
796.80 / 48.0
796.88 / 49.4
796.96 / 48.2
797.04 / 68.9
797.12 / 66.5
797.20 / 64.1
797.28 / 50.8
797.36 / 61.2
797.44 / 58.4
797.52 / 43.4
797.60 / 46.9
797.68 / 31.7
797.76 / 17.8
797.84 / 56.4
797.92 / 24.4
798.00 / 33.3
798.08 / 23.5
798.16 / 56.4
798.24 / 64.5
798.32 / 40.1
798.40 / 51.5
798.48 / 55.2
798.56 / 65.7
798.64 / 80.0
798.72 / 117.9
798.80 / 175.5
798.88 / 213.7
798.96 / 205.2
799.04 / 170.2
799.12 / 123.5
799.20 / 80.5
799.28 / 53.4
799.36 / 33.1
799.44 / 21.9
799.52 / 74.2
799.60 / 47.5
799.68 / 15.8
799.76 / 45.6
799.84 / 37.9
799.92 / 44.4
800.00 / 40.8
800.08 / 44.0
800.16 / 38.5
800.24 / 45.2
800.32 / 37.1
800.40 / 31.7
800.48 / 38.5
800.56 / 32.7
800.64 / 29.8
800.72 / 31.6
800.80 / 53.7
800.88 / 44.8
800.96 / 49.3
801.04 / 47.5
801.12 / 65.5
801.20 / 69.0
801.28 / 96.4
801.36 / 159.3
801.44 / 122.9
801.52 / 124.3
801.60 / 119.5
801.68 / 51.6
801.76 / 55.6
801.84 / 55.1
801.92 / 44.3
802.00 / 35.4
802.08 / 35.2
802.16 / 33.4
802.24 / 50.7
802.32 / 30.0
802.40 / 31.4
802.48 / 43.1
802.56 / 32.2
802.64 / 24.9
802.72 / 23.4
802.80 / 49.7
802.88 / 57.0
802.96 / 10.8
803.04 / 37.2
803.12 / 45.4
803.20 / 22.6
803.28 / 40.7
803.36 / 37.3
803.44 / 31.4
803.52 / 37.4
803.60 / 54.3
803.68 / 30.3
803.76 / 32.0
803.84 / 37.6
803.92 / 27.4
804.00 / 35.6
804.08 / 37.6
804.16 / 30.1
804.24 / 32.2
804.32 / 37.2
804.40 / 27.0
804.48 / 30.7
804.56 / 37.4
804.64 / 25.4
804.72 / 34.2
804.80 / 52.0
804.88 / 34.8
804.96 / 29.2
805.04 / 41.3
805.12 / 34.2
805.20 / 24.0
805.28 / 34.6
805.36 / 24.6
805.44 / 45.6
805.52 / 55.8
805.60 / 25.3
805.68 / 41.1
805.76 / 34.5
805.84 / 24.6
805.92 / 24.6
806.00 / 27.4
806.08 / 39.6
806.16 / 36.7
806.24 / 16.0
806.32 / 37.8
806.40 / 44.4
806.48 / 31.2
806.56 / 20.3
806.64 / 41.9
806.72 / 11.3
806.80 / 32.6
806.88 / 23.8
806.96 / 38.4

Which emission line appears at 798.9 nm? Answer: Halpha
